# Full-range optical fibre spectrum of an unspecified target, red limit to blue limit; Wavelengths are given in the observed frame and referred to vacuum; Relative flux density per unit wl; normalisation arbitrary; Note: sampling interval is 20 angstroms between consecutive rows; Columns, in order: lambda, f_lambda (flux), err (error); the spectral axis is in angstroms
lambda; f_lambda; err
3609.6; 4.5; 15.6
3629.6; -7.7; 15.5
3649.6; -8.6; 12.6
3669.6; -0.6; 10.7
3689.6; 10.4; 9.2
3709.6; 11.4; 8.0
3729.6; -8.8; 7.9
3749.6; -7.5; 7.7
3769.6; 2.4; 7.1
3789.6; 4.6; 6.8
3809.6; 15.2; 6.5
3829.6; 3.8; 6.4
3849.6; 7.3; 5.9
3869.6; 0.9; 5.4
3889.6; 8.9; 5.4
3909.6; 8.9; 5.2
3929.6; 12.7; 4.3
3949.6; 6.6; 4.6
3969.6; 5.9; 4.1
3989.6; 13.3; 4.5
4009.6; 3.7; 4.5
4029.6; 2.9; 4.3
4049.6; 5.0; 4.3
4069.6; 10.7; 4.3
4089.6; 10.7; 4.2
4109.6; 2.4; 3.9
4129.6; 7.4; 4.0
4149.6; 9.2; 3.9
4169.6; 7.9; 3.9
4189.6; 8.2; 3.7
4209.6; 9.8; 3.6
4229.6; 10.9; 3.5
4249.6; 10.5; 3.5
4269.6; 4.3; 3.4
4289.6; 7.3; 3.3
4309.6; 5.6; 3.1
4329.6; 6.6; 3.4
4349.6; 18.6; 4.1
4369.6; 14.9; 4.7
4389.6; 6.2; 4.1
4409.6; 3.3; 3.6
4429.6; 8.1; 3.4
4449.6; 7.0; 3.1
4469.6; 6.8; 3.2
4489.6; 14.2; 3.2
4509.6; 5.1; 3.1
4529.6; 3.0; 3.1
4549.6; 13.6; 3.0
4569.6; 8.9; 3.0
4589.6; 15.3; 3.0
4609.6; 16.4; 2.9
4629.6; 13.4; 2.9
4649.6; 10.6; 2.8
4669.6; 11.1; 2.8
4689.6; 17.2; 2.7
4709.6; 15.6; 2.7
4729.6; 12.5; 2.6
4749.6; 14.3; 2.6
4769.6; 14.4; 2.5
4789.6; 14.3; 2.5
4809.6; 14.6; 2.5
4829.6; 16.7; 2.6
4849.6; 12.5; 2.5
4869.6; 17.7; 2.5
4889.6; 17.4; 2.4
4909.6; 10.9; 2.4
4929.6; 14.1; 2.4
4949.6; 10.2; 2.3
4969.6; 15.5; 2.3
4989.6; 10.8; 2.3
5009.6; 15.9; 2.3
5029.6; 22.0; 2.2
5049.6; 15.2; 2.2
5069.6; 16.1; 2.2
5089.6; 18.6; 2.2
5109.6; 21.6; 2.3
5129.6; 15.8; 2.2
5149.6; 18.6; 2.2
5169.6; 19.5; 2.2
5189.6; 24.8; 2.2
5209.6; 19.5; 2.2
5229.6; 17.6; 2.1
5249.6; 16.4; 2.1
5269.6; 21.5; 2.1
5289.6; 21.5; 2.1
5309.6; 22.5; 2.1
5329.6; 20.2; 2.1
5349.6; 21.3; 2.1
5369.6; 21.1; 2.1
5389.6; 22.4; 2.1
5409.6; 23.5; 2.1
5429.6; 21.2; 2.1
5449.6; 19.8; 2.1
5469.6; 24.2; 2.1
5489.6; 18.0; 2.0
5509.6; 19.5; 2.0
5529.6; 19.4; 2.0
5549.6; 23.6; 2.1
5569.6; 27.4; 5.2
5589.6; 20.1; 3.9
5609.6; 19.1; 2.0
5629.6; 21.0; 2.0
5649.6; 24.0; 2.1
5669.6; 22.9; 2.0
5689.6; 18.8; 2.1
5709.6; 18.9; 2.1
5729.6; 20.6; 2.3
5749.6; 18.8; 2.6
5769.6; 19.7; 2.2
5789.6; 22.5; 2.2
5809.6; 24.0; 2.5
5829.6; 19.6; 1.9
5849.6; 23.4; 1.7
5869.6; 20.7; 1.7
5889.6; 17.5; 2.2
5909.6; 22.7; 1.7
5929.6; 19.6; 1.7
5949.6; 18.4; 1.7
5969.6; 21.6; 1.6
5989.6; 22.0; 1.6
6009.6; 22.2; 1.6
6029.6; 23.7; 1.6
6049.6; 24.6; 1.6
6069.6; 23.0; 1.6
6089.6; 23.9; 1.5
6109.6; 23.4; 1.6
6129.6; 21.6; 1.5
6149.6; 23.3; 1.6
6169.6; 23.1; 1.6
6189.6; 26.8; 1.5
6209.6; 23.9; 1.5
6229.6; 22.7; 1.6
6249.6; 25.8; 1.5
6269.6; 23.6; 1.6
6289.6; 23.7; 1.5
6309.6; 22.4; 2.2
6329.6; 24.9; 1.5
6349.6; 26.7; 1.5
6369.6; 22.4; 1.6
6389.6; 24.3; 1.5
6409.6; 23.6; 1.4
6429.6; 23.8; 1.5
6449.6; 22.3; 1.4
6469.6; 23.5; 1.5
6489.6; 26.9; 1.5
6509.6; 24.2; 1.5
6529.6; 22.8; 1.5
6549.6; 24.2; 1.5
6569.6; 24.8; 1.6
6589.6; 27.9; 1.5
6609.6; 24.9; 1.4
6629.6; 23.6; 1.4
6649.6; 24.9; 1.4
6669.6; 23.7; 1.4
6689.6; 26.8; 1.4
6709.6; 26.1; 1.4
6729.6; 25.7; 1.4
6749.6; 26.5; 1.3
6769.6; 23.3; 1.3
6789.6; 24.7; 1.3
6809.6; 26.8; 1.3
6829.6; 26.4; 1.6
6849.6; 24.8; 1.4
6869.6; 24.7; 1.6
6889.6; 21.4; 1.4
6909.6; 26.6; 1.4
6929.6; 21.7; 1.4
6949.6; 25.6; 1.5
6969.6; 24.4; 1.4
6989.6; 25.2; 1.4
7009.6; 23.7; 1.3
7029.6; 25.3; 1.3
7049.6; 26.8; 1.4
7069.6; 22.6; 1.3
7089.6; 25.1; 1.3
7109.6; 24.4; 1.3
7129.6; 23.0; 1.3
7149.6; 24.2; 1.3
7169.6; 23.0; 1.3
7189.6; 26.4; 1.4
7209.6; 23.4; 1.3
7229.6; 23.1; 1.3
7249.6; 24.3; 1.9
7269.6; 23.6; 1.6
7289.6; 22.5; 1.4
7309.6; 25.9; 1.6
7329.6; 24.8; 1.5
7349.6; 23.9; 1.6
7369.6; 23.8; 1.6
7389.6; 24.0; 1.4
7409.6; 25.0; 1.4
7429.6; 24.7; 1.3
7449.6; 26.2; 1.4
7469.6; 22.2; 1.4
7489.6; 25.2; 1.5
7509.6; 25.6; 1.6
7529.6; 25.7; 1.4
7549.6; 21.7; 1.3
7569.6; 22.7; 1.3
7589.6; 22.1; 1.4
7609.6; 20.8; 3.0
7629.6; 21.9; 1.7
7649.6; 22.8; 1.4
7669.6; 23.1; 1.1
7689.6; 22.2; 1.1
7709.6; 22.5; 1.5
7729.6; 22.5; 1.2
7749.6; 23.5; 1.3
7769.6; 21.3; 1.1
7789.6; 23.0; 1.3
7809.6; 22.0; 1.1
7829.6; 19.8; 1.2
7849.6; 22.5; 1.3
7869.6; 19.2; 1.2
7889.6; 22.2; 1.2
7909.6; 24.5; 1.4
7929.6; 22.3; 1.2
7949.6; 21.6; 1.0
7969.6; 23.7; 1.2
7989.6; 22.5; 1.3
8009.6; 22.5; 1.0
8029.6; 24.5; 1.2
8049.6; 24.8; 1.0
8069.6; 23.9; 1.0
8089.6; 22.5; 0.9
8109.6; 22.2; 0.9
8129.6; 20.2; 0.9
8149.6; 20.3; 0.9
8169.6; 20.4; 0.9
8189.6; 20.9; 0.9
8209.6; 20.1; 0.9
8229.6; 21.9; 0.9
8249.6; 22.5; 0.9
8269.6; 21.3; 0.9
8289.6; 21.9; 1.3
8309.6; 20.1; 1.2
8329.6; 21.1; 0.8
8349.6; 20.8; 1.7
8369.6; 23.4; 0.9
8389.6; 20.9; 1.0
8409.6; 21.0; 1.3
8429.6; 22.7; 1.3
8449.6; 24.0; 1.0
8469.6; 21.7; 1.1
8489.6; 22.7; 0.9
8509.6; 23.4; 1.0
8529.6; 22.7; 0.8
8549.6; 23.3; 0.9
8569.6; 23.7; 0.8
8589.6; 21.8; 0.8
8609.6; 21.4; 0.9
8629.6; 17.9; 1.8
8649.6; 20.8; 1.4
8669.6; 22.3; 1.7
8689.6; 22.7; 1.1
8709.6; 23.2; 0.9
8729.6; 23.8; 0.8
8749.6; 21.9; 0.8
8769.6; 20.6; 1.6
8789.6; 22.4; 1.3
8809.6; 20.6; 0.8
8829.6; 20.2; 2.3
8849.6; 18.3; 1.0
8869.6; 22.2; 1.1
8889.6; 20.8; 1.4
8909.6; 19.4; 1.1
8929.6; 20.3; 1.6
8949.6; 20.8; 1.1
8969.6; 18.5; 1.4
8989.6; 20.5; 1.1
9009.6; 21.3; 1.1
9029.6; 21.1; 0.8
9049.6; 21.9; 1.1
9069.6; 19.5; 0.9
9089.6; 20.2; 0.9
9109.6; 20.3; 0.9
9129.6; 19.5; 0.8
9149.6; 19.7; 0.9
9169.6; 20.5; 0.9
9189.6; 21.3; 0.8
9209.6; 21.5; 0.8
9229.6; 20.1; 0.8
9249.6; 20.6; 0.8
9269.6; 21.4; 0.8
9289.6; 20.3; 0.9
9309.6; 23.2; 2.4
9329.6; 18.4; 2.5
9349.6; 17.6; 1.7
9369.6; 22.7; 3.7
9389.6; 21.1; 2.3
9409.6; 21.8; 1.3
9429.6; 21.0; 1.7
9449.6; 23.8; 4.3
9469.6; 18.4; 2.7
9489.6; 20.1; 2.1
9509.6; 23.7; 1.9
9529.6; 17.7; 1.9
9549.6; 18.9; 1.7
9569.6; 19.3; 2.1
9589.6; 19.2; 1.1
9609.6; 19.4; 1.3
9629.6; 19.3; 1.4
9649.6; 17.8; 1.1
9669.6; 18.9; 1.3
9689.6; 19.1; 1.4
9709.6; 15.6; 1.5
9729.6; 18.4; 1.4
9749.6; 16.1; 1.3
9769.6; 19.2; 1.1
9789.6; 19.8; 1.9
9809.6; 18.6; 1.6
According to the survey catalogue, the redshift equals 0.151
